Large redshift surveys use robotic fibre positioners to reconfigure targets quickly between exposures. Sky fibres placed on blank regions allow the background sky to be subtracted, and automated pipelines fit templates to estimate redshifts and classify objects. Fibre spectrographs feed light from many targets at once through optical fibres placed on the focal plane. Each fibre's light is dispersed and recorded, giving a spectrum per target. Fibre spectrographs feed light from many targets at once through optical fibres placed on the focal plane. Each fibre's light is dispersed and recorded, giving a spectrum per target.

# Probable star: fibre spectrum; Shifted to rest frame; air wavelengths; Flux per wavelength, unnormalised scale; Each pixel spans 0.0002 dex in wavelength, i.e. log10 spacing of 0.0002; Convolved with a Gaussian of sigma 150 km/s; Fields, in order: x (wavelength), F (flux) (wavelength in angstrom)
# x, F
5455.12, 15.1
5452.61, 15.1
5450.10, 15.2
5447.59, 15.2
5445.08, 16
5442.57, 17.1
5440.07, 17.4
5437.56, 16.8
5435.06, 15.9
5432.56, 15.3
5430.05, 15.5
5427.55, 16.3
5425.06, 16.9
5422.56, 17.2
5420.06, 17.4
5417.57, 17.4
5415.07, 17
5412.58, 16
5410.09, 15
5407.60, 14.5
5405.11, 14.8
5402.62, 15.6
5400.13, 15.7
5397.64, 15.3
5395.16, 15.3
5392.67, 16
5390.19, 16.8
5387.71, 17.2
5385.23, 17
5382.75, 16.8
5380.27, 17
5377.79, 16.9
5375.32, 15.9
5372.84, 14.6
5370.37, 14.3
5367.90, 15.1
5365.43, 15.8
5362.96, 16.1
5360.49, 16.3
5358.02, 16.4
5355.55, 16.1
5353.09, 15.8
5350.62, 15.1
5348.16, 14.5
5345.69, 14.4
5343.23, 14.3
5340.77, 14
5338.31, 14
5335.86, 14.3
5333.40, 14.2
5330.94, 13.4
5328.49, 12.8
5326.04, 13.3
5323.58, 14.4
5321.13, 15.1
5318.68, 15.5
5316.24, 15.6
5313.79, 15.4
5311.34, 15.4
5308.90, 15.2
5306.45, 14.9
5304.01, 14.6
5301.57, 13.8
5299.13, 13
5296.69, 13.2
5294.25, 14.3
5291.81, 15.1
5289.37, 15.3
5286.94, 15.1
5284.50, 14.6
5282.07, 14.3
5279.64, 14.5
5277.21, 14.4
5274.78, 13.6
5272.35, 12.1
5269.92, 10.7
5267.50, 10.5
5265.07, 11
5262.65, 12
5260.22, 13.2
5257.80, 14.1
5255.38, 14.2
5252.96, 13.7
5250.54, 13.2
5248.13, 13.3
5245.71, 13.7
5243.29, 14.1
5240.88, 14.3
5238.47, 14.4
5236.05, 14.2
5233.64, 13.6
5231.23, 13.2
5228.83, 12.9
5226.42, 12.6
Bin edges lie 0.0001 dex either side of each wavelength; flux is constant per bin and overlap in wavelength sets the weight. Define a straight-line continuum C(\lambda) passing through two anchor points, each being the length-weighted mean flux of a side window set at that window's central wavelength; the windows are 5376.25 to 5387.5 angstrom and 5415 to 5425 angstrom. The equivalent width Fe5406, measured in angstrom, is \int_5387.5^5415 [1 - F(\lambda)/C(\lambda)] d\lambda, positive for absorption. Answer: 2.29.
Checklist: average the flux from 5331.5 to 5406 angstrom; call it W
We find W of 15.5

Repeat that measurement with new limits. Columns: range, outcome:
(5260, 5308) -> 13.5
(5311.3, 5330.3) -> 14.6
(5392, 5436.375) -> 16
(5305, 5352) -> 14.5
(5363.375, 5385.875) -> 15.9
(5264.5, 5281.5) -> 12.5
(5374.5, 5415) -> 16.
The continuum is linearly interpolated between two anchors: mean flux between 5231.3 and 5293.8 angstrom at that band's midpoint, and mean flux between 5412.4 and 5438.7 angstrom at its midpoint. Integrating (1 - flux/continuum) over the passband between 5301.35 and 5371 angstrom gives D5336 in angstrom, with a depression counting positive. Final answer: 0.3 angstrom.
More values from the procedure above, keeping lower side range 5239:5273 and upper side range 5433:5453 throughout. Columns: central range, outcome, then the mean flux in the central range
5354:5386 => -2.49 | 16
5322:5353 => 0.36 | 14.1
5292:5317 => -1.47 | 14.5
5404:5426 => -0.87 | 16.2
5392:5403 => -0.17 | 15.5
